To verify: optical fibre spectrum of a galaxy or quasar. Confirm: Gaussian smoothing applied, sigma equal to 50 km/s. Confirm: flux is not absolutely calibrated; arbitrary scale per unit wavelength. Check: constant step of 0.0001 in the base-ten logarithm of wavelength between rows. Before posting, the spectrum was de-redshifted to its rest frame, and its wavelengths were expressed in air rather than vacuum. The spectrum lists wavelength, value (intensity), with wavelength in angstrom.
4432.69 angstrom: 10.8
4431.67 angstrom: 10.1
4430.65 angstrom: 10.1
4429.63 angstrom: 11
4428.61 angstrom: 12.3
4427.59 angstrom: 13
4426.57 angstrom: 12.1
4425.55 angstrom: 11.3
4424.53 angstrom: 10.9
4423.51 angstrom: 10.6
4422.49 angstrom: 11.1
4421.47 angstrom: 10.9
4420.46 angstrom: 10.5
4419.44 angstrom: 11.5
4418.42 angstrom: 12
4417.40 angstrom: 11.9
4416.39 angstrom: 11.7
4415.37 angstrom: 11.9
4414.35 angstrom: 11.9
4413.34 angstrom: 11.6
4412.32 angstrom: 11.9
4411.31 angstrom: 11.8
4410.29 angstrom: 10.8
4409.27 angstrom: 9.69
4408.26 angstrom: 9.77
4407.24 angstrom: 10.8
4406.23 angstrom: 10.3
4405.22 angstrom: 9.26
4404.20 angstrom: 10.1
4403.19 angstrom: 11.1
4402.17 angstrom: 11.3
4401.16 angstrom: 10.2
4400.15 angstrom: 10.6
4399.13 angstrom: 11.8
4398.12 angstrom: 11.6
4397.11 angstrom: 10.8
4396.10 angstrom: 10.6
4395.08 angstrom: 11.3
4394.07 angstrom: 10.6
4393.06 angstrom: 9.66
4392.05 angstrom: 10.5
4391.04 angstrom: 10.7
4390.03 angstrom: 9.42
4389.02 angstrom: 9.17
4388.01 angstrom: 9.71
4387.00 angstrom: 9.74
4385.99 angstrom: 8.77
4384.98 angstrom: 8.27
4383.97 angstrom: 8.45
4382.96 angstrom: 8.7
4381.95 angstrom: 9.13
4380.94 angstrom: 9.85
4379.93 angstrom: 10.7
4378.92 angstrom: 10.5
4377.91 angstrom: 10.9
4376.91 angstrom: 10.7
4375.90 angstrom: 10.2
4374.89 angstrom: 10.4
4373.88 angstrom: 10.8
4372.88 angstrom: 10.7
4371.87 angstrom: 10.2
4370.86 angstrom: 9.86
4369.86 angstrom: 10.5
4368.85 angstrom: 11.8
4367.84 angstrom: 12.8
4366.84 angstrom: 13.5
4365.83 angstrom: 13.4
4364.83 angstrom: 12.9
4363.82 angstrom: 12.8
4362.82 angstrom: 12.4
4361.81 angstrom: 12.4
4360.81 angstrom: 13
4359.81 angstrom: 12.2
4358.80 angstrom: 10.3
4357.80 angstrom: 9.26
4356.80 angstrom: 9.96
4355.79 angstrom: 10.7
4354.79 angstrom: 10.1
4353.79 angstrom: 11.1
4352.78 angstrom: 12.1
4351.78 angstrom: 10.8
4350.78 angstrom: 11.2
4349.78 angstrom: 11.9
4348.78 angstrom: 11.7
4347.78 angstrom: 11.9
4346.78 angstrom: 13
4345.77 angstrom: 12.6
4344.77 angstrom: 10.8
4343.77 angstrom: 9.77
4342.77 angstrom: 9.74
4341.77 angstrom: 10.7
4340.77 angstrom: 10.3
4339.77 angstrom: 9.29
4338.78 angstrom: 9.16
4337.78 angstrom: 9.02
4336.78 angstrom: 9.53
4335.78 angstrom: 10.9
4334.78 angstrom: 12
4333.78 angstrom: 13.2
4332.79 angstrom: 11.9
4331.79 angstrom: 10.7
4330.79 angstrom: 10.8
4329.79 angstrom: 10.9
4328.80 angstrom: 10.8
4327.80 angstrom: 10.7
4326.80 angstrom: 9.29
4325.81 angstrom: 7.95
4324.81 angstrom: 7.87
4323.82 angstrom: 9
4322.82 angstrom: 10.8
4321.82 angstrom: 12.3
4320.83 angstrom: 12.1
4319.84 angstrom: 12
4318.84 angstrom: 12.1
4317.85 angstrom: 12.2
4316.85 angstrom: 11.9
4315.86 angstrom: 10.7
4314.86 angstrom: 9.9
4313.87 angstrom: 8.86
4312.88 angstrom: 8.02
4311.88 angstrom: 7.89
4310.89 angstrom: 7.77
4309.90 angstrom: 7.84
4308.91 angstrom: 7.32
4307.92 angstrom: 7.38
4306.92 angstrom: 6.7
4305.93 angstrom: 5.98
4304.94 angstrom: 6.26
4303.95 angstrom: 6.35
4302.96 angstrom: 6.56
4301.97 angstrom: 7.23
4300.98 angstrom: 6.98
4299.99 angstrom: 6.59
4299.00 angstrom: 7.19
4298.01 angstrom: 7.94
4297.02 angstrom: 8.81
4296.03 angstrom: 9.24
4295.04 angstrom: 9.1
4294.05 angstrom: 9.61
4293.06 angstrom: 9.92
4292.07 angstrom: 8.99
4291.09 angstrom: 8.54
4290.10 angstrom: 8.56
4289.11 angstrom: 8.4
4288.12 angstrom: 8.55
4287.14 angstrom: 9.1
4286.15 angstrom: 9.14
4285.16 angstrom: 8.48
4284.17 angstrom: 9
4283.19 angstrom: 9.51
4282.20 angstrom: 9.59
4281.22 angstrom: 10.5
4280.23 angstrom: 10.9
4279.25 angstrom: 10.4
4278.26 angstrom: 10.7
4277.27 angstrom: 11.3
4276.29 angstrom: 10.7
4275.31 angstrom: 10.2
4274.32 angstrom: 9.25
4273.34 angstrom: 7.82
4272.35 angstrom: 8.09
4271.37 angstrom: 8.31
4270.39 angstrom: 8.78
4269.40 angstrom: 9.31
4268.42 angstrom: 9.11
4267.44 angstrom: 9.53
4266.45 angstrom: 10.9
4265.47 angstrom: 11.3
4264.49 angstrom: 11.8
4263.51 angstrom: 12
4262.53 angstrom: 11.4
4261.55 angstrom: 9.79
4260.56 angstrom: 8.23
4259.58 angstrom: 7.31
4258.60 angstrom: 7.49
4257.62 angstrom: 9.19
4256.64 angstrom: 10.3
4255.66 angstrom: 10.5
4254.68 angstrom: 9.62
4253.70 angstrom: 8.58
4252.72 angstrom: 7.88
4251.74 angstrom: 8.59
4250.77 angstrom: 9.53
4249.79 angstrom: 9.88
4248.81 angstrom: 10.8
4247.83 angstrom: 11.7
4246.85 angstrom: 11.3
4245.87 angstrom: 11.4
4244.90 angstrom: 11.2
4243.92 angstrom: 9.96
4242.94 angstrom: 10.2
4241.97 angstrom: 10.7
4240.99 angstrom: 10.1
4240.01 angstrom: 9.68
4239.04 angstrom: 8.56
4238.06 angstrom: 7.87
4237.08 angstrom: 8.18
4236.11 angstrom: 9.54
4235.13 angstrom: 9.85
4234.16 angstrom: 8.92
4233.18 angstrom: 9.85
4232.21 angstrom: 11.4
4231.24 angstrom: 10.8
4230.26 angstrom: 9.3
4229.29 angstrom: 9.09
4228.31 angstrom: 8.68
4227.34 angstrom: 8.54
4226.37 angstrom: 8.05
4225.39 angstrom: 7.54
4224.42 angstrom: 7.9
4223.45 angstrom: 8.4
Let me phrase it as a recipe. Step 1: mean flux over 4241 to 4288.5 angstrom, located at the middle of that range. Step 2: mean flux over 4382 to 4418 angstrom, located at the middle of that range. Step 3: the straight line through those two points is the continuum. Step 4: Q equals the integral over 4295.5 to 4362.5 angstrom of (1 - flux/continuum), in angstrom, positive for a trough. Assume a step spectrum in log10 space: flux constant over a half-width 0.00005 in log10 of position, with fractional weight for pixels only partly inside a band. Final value 1.37 angstrom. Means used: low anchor 9.79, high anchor 10.5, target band 9.91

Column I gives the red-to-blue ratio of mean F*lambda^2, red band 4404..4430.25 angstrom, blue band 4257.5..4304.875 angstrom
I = 1.3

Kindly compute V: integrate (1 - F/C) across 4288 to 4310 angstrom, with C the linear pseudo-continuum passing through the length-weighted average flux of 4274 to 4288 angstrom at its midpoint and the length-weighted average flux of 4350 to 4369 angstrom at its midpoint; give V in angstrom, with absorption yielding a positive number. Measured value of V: 5.29 angstrom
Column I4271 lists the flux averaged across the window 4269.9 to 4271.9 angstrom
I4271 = 8.57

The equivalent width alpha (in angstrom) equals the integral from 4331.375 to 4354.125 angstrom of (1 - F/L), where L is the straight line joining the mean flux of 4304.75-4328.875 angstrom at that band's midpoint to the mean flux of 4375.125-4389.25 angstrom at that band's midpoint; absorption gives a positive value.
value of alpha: -3.7 angstrom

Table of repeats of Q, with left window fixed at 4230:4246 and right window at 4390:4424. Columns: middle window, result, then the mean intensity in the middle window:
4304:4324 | 2.0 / 9.29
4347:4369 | -2.4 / 11.8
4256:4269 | 0.1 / 9.88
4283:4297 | 1.6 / 8.99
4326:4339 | -0.3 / 10.7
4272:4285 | 0.3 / 9.83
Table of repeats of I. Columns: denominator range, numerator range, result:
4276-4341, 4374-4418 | 1.16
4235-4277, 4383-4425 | 1.17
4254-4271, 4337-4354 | 1.16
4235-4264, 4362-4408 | 1.16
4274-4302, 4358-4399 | 1.23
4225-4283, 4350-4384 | 1.20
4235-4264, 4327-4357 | 1.17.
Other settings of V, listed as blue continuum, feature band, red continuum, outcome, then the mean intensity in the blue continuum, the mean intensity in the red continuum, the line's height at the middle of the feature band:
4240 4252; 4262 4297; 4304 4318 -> -1.1 angstrom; 10.5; 8.32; 9.35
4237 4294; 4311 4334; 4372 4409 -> -1.3 angstrom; 9.64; 10.2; 9.89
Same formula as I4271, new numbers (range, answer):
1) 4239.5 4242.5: 10.2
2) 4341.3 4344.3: 10.1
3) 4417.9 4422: 11.2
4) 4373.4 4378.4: 10.6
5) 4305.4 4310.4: 7.04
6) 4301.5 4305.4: 6.6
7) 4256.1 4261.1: 8.52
